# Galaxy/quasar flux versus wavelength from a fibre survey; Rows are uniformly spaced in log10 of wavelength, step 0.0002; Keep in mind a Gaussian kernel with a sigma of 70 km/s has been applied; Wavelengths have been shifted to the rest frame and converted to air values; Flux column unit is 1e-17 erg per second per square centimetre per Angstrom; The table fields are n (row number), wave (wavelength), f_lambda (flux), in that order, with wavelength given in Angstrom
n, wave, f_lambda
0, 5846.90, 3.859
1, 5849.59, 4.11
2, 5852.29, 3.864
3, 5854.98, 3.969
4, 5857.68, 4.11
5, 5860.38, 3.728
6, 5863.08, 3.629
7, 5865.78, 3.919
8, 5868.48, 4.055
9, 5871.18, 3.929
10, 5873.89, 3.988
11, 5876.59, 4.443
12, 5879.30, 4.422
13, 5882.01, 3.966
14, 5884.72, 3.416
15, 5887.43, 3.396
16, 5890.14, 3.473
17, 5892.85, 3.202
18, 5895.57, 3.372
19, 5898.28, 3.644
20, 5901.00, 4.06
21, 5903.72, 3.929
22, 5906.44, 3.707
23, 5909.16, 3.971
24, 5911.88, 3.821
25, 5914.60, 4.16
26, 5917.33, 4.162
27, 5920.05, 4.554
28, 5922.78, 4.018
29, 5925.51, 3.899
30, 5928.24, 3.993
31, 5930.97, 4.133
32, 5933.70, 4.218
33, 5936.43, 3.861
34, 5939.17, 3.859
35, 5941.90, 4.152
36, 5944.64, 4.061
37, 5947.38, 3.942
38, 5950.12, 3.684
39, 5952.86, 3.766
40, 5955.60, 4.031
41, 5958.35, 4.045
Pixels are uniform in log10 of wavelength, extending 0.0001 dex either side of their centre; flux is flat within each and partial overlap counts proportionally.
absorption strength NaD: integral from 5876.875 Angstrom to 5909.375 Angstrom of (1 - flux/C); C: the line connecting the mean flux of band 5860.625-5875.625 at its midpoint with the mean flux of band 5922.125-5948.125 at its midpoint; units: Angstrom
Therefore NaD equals 1.8 Angstrom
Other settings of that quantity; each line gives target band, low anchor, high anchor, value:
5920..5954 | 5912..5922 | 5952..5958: 0.6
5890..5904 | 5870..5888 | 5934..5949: 1.3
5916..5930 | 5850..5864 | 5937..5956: -0.8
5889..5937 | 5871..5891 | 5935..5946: 0.5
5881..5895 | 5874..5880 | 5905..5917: 2.5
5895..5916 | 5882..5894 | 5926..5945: -1.1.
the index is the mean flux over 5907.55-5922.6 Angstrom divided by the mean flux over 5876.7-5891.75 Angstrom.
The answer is 1.09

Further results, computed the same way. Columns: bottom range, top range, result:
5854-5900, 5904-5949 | 1.06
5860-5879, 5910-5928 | 1.02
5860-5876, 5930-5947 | 1.03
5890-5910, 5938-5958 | 1.07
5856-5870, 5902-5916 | 1.01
